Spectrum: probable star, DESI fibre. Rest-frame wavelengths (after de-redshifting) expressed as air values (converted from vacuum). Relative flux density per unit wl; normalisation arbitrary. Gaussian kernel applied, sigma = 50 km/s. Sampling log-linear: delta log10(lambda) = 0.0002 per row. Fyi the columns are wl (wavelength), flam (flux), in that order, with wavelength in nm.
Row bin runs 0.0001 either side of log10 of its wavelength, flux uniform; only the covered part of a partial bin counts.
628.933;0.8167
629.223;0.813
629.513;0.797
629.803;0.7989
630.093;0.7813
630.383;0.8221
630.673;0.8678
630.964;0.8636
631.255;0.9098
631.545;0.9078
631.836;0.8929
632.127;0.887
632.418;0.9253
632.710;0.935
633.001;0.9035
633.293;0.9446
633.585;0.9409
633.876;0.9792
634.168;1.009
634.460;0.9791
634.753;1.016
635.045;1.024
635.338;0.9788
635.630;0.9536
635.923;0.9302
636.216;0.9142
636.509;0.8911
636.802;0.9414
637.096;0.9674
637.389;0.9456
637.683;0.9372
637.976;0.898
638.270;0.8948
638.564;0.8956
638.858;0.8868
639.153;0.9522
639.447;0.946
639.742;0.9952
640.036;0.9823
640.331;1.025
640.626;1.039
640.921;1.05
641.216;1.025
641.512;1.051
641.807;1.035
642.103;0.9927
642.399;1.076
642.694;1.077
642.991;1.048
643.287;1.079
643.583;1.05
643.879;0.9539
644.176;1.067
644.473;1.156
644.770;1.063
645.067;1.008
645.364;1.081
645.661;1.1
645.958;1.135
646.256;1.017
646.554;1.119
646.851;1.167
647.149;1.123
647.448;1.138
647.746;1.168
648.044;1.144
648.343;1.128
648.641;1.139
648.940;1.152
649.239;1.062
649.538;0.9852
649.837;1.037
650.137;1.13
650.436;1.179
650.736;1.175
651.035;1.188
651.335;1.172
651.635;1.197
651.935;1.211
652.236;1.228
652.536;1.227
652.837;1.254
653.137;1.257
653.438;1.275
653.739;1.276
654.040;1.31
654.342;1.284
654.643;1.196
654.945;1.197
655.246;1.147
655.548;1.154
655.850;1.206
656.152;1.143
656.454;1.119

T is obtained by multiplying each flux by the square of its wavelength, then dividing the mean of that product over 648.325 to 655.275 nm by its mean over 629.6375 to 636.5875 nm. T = 1.4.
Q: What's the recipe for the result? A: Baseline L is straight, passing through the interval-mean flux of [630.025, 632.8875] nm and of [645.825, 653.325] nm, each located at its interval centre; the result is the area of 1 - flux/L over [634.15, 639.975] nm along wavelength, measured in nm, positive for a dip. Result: 0.10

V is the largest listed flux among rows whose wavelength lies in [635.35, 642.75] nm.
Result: 1.077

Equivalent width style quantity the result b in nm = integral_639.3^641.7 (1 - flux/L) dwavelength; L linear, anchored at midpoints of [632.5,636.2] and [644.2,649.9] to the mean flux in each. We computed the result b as 0.037 nm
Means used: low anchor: 0.964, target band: 1.01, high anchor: 1.1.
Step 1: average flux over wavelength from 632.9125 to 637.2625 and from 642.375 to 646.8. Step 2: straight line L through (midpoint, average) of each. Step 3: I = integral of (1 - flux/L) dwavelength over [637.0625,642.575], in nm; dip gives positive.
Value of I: 0.19 nm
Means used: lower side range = 0.959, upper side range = 1.07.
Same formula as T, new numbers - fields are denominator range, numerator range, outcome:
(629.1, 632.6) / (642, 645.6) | 1.28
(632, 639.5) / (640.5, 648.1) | 1.17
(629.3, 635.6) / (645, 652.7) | 1.31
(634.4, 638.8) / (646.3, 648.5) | 1.25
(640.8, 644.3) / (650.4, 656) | 1.21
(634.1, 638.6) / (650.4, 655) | 1.36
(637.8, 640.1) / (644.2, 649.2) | 1.23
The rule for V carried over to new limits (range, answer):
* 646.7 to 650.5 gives 1.179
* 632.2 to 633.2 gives 0.935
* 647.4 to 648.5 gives 1.168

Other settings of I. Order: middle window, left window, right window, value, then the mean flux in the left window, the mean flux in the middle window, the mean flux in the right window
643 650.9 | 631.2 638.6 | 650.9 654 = 0.29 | 0.94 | 1.1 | 1.23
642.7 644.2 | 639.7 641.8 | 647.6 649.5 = 0.03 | 1.03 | 1.04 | 1.12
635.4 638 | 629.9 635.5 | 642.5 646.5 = 0.10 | 0.924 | 0.934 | 1.07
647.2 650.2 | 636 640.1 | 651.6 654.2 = 0.13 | 0.931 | 1.11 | 1.25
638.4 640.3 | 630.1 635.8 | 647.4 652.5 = 0.12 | 0.93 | 0.948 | 1.15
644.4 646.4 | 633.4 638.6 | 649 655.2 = 0.02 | 0.951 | 1.08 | 1.19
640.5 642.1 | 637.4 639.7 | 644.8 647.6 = -0.08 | 0.921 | 1.04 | 1.1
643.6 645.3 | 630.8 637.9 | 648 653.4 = 0.04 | 0.94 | 1.05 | 1.16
